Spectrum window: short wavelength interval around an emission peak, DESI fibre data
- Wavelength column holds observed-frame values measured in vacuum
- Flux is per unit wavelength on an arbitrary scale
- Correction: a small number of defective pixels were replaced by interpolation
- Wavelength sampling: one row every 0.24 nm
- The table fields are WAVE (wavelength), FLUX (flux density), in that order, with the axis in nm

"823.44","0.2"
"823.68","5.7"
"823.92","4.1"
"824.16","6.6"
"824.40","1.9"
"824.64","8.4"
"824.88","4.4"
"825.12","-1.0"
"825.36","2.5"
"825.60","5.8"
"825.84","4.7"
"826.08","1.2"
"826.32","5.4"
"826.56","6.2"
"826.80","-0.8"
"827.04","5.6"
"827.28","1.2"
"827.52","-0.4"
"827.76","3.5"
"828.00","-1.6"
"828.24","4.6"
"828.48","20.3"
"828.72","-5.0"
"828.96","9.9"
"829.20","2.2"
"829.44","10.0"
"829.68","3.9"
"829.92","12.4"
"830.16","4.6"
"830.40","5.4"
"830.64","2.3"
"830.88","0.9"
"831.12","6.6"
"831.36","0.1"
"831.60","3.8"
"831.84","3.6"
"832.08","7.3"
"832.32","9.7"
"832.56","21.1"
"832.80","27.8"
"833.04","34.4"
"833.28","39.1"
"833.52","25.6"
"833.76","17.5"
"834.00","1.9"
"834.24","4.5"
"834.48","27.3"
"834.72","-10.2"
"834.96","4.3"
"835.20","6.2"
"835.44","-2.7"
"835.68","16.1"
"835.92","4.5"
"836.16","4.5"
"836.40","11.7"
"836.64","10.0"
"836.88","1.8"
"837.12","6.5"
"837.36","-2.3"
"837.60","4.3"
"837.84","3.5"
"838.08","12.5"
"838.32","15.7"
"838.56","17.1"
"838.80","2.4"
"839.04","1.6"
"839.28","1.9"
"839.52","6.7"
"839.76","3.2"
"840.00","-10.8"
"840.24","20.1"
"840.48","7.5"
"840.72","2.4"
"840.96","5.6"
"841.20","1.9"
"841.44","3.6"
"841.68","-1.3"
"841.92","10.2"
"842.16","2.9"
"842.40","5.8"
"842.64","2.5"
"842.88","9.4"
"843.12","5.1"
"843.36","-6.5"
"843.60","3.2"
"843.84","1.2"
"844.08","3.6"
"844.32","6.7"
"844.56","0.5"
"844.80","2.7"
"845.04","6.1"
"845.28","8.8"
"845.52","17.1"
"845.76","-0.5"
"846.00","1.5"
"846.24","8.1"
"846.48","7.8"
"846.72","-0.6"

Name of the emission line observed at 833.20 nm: [O II]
